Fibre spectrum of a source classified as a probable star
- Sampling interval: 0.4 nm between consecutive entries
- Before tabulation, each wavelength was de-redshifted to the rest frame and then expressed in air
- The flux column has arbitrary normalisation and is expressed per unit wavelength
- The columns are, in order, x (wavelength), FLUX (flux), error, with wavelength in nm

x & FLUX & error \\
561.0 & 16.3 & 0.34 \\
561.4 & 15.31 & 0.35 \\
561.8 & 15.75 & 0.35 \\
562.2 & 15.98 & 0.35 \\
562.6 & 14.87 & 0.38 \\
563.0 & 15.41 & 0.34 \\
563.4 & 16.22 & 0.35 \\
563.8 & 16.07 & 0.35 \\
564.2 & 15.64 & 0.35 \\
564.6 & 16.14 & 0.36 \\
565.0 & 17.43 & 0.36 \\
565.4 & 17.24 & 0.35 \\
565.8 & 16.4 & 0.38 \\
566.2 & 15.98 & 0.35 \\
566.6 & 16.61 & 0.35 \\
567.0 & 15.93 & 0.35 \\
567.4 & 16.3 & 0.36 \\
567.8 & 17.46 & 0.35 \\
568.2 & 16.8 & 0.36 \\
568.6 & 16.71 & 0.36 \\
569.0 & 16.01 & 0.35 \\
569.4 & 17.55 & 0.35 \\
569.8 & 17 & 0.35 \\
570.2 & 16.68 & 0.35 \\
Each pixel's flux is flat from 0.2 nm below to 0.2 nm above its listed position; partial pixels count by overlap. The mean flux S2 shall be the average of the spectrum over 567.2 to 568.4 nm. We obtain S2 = 16.9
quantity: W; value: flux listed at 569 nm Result 16.01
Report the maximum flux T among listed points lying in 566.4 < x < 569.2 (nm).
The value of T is 17.46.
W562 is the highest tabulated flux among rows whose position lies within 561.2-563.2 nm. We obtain 15.98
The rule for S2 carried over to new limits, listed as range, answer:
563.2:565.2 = 16.3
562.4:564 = 15.6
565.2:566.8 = 16.6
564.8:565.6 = 17.3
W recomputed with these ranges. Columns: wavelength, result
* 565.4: 17.24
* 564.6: 16.14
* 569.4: 17.55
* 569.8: 17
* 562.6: 14.87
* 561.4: 15.31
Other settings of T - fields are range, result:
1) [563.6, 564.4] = 16.07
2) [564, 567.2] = 17.43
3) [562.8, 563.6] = 16.22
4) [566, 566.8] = 16.61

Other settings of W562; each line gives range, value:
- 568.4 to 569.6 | 17.55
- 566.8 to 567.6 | 16.3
